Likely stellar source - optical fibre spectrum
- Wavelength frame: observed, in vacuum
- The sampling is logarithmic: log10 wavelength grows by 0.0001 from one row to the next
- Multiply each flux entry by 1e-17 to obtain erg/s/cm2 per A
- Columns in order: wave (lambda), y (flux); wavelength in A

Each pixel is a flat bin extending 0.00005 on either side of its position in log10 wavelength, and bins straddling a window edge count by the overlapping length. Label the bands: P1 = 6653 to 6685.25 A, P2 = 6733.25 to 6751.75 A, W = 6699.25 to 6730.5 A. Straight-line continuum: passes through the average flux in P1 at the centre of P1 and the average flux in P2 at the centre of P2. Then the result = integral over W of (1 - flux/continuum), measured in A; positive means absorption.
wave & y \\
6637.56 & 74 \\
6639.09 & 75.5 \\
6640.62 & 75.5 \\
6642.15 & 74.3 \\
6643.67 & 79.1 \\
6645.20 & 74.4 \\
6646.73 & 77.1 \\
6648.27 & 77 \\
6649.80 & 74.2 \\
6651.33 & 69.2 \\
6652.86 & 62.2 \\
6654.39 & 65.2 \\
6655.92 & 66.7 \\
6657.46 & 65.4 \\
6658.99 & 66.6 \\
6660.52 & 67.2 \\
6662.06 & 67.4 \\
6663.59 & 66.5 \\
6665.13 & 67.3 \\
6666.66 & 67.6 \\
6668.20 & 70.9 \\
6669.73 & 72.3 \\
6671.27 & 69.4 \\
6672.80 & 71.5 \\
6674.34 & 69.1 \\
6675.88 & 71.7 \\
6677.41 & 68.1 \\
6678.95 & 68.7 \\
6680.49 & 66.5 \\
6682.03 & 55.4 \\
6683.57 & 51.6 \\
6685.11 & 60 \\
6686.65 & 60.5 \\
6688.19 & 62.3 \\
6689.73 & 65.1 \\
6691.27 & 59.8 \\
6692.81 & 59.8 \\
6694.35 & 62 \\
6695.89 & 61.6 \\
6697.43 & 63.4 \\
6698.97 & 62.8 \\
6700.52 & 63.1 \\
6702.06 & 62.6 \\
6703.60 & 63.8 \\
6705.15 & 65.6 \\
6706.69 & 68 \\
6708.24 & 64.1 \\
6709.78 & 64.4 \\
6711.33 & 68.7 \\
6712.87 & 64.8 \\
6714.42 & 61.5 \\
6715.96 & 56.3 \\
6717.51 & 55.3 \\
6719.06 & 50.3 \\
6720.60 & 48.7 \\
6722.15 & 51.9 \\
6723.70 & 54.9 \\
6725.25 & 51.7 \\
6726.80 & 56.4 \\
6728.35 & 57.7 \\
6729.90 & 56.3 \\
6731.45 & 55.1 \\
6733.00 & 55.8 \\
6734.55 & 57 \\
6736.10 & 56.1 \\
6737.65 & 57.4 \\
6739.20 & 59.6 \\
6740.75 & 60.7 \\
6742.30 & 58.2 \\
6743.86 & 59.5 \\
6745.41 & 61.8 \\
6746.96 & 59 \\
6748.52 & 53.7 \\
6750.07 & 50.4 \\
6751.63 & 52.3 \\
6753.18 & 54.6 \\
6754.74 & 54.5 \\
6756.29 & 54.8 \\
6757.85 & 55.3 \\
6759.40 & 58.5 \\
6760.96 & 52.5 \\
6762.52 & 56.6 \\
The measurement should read 0.7 A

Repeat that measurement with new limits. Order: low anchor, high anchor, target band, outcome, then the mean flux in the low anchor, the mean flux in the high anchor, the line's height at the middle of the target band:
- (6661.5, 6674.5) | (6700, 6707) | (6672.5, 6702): 1.5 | 69.2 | 64.5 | 66.6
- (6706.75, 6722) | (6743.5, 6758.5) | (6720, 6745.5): 0.5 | 59.4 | 55.5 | 57.5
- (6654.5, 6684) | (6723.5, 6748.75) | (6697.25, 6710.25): -0.5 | 67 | 57.2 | 61.9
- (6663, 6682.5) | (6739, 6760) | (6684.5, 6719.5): 0.9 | 68.3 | 56.5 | 63.8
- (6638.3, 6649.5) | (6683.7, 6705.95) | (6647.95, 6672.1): 1.1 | 76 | 62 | 71.6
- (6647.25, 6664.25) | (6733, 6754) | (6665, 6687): -0.2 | 68.1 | 56.9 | 65.5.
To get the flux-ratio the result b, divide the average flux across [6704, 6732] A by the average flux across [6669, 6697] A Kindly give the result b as 0.91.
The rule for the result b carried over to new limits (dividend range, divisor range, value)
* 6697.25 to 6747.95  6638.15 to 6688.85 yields 0.86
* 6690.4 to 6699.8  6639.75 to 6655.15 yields 0.85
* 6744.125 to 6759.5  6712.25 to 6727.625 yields 1.01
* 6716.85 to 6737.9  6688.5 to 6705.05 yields 0.87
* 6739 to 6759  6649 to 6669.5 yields 0.84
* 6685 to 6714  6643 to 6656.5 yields 0.88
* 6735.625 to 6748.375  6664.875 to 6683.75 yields 0.87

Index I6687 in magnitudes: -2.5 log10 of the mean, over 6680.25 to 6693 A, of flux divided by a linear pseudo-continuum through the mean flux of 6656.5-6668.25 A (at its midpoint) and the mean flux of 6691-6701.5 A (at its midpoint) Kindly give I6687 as 0.06 mag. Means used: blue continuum 67.1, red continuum 61.9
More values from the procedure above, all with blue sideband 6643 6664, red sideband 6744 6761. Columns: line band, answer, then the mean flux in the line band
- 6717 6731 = 0.11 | 53.7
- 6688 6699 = 0.03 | 62.1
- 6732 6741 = 0.00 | 57.6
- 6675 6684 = 0.03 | 64.2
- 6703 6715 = -0.06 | 65.2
